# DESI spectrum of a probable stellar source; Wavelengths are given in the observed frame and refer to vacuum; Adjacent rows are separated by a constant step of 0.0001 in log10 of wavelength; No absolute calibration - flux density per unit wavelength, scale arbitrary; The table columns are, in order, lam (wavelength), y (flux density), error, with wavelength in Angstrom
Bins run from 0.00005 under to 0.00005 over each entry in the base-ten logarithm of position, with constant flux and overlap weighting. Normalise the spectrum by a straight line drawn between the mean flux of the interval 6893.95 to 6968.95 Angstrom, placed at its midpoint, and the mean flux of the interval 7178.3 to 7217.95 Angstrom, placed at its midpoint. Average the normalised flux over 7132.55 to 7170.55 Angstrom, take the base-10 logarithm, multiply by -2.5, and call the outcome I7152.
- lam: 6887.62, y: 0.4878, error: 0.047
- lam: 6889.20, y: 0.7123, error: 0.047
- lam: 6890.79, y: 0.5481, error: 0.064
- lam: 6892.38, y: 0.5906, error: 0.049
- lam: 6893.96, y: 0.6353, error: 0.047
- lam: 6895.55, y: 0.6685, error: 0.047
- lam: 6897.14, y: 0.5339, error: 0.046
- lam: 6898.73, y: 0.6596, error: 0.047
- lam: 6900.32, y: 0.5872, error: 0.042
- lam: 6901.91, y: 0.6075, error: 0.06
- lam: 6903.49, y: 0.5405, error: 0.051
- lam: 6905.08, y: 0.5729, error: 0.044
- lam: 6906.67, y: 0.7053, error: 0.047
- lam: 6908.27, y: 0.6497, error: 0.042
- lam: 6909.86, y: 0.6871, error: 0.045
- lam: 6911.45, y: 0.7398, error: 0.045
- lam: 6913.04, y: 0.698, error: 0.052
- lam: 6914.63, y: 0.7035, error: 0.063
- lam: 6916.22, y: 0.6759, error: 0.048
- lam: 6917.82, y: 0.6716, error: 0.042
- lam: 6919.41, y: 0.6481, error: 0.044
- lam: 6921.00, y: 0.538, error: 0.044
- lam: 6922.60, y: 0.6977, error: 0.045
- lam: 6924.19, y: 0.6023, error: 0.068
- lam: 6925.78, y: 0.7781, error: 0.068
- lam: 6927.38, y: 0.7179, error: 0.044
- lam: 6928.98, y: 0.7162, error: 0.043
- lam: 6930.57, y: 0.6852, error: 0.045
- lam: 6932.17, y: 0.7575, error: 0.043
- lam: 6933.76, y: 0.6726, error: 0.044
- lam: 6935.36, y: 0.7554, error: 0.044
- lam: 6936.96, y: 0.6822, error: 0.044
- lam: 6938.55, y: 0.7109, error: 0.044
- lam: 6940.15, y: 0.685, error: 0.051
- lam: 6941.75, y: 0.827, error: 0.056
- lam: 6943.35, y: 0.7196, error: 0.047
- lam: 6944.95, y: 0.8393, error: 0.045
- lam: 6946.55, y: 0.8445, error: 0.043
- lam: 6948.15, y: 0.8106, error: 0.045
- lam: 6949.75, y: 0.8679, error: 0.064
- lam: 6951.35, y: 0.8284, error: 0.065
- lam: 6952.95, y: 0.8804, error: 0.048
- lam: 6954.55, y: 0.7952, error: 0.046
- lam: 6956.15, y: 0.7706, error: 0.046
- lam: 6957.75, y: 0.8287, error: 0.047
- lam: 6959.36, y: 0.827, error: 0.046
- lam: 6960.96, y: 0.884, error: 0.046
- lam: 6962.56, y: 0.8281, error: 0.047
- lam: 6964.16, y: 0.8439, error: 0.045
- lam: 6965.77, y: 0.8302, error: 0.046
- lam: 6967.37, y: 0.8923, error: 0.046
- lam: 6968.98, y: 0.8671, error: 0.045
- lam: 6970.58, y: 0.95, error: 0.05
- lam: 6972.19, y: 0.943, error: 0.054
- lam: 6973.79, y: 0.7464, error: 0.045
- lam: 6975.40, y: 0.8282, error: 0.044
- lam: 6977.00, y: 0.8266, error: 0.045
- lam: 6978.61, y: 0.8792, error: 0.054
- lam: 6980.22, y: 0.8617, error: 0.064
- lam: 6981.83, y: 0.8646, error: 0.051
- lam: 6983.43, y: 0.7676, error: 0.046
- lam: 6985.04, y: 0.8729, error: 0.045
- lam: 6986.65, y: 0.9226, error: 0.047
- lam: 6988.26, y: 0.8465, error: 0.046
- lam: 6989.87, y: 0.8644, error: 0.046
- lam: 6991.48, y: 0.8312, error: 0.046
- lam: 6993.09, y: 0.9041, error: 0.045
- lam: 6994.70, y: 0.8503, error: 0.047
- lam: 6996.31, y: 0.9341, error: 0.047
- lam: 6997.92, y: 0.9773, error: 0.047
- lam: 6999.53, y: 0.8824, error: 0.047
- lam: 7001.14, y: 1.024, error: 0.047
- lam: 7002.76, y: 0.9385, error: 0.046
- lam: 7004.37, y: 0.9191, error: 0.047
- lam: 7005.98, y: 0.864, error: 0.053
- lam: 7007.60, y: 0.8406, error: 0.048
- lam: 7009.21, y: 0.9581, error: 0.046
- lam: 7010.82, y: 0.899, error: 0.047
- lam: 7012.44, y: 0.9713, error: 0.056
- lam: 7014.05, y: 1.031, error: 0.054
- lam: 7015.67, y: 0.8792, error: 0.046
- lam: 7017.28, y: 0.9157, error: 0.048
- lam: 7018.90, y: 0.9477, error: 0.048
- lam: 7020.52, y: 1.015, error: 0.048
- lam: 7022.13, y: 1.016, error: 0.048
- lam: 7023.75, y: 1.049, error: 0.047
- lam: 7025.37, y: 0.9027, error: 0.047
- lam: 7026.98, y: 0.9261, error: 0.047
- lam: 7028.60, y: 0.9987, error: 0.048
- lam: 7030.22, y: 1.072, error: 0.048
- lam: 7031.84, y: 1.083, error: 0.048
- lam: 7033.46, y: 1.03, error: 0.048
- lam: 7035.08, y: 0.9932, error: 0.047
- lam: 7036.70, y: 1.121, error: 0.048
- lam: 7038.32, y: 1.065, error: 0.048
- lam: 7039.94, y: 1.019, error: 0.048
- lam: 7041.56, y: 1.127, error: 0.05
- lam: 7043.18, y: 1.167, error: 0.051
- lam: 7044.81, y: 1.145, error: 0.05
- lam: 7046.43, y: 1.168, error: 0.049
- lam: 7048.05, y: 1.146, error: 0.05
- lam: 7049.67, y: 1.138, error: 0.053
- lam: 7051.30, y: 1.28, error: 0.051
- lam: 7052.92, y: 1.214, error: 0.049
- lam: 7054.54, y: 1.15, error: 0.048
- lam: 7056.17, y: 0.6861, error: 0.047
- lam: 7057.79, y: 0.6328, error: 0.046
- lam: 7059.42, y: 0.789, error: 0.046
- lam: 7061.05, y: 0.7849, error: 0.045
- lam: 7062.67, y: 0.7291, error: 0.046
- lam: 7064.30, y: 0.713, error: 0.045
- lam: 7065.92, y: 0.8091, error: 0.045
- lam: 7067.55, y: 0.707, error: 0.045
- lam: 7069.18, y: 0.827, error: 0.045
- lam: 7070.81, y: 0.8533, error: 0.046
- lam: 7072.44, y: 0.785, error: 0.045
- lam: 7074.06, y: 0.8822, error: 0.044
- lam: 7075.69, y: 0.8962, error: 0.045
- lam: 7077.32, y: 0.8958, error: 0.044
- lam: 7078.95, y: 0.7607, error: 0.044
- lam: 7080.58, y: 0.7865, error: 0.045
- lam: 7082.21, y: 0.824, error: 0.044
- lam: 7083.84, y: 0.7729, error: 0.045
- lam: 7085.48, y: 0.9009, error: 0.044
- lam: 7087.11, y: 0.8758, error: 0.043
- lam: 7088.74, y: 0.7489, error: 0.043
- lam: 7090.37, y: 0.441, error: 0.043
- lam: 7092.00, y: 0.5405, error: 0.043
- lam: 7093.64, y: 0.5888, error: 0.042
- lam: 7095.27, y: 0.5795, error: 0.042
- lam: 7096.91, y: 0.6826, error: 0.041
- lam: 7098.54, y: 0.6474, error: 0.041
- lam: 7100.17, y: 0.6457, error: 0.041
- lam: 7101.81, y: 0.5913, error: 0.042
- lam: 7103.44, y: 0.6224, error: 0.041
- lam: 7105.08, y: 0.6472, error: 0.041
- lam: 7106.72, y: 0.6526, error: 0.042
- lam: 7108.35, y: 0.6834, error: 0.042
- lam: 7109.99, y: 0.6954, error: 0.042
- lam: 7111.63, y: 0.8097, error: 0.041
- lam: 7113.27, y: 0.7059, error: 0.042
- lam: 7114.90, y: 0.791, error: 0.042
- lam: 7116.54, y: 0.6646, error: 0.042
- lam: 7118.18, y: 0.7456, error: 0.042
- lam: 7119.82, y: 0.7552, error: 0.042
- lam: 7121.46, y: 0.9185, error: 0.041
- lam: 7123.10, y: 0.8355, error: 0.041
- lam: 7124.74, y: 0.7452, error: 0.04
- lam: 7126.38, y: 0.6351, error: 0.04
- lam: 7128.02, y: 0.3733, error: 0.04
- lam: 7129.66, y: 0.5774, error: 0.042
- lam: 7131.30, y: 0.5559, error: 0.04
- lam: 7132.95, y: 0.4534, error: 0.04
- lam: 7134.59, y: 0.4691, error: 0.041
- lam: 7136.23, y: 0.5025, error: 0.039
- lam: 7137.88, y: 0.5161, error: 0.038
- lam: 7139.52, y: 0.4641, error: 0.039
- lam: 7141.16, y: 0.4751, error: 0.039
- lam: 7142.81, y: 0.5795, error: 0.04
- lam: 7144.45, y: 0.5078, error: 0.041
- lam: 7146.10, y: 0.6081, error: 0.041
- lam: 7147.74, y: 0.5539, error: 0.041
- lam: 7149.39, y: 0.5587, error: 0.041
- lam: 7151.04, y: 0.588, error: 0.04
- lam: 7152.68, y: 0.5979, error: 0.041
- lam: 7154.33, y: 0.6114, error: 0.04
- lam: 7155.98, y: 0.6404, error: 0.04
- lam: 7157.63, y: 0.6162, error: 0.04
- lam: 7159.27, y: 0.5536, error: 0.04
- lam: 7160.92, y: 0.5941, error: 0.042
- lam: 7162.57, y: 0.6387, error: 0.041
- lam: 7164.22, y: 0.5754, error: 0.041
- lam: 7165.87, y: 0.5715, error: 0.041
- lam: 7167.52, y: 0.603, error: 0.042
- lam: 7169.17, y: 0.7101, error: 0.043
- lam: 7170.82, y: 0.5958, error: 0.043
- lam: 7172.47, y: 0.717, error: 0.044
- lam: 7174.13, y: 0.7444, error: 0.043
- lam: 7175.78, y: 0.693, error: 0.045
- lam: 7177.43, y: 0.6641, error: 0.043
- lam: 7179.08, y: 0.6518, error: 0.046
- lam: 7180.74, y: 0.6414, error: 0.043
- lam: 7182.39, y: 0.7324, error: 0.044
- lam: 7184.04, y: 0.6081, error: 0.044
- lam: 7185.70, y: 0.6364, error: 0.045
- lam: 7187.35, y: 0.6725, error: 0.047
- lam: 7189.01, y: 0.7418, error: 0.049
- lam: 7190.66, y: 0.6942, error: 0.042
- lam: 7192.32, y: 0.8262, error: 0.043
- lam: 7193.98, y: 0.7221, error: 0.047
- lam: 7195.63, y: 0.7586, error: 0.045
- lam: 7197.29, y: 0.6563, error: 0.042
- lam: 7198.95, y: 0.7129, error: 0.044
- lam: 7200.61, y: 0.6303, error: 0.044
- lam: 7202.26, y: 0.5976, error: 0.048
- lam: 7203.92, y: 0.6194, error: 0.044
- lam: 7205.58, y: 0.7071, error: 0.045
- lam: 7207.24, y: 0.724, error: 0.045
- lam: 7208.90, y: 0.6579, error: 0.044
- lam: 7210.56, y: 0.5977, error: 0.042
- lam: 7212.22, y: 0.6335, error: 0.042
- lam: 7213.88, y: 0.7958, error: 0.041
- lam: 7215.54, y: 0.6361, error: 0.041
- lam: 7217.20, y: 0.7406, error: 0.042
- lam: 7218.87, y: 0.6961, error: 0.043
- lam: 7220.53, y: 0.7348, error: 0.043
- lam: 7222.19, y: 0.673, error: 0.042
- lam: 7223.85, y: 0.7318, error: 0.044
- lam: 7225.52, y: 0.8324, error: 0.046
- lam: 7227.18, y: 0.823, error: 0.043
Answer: 0.215 mag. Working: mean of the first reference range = 0.728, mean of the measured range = 0.567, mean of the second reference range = 0.683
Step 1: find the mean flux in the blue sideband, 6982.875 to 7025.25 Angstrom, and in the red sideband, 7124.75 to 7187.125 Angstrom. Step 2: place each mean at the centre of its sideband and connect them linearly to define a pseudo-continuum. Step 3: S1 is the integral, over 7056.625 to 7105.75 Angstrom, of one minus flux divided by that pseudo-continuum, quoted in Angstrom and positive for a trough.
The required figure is 1.5 Angstrom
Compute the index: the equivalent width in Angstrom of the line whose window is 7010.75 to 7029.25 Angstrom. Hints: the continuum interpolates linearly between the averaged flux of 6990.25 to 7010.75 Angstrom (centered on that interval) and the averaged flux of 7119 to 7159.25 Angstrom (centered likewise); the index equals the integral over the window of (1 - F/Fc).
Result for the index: -2.16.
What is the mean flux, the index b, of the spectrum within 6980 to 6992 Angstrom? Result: 0.854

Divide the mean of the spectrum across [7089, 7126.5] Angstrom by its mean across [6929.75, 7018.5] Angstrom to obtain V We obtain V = 0.80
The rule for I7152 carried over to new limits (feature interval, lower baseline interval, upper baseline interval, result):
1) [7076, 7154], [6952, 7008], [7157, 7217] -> 0.14 mag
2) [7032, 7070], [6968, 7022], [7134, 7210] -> -0.20 mag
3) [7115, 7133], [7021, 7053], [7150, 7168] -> 0.10 mag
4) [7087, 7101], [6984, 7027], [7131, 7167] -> 0.12 mag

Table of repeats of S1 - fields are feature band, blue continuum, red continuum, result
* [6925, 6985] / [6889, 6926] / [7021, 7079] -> -4.68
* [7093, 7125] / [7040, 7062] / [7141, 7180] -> 4.13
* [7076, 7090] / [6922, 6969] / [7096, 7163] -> -3.15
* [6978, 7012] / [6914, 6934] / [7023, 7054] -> 1.52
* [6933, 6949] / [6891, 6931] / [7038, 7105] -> -1.61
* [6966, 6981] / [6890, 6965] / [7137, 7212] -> -3.56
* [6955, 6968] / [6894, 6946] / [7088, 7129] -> -3.05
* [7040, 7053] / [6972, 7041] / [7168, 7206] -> -4.22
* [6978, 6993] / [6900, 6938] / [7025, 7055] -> 0.75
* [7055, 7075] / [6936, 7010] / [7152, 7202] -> -0.25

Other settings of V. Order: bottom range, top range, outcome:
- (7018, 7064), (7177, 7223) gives 0.68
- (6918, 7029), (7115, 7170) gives 0.71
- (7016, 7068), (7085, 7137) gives 0.67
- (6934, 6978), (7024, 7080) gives 1.17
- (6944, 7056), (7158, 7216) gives 0.71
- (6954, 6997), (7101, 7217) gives 0.75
